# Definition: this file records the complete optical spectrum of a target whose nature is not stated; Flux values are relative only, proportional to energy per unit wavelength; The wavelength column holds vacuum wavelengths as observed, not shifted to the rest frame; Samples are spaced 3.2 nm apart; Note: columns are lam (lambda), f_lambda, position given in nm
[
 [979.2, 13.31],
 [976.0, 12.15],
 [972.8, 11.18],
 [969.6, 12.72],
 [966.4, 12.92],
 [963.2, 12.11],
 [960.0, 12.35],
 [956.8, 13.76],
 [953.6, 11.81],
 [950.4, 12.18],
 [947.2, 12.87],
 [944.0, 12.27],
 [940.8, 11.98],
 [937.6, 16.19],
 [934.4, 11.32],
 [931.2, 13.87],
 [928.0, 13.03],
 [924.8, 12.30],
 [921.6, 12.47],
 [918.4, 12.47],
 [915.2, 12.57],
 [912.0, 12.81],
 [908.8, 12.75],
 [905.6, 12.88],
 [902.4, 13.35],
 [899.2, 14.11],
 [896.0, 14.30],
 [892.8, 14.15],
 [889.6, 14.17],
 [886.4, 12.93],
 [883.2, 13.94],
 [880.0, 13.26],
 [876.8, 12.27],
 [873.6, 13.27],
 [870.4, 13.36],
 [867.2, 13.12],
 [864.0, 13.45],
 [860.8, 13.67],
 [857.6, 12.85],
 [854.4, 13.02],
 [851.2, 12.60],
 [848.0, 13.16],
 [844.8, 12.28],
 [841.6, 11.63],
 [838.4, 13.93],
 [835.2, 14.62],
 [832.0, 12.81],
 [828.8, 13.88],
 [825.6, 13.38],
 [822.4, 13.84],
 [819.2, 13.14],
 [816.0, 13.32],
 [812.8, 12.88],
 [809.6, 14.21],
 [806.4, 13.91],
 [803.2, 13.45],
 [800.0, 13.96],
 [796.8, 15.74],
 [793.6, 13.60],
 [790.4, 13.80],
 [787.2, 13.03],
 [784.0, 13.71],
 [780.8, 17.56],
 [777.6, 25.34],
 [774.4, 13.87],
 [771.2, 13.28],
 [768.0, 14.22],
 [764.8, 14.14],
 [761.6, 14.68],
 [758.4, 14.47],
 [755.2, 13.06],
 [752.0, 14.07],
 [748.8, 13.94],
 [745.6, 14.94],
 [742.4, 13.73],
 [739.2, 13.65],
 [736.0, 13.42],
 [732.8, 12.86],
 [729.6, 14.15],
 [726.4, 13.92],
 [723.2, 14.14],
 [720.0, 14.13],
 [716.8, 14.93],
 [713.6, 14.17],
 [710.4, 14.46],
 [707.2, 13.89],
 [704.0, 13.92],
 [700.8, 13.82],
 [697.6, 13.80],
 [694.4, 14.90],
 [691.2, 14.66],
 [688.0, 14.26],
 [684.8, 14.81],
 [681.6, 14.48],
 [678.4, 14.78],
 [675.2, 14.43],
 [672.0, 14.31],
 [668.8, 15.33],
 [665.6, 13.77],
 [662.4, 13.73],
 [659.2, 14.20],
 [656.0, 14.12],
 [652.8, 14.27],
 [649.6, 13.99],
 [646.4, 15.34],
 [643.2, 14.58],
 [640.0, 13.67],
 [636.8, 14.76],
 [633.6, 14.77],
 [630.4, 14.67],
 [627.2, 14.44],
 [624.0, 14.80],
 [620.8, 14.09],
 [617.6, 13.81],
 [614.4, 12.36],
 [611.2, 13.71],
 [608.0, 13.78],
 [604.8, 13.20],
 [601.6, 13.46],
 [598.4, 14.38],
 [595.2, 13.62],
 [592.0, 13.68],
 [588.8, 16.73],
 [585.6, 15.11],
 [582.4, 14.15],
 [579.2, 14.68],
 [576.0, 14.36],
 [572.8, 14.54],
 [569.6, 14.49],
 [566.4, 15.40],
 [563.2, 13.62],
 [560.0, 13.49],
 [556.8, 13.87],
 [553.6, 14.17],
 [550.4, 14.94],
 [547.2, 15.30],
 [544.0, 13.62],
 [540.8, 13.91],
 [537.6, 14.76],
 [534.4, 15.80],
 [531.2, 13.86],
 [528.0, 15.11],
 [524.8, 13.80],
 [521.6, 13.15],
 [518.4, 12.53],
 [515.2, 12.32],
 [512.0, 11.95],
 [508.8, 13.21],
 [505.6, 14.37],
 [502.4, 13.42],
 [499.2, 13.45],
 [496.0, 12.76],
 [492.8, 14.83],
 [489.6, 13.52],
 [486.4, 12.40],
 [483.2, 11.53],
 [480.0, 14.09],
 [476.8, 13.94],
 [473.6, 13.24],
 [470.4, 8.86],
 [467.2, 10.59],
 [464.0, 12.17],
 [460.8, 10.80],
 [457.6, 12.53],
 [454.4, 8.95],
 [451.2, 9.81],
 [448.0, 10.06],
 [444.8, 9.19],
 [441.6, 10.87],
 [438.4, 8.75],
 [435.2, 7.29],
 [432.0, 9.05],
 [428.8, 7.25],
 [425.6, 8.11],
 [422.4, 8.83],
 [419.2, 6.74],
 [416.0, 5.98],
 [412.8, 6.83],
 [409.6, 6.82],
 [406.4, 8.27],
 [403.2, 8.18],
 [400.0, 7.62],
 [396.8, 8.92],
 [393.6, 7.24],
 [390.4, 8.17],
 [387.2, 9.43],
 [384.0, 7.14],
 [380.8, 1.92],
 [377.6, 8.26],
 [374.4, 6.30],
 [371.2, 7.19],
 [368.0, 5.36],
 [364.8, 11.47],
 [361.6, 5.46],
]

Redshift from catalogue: 0.186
